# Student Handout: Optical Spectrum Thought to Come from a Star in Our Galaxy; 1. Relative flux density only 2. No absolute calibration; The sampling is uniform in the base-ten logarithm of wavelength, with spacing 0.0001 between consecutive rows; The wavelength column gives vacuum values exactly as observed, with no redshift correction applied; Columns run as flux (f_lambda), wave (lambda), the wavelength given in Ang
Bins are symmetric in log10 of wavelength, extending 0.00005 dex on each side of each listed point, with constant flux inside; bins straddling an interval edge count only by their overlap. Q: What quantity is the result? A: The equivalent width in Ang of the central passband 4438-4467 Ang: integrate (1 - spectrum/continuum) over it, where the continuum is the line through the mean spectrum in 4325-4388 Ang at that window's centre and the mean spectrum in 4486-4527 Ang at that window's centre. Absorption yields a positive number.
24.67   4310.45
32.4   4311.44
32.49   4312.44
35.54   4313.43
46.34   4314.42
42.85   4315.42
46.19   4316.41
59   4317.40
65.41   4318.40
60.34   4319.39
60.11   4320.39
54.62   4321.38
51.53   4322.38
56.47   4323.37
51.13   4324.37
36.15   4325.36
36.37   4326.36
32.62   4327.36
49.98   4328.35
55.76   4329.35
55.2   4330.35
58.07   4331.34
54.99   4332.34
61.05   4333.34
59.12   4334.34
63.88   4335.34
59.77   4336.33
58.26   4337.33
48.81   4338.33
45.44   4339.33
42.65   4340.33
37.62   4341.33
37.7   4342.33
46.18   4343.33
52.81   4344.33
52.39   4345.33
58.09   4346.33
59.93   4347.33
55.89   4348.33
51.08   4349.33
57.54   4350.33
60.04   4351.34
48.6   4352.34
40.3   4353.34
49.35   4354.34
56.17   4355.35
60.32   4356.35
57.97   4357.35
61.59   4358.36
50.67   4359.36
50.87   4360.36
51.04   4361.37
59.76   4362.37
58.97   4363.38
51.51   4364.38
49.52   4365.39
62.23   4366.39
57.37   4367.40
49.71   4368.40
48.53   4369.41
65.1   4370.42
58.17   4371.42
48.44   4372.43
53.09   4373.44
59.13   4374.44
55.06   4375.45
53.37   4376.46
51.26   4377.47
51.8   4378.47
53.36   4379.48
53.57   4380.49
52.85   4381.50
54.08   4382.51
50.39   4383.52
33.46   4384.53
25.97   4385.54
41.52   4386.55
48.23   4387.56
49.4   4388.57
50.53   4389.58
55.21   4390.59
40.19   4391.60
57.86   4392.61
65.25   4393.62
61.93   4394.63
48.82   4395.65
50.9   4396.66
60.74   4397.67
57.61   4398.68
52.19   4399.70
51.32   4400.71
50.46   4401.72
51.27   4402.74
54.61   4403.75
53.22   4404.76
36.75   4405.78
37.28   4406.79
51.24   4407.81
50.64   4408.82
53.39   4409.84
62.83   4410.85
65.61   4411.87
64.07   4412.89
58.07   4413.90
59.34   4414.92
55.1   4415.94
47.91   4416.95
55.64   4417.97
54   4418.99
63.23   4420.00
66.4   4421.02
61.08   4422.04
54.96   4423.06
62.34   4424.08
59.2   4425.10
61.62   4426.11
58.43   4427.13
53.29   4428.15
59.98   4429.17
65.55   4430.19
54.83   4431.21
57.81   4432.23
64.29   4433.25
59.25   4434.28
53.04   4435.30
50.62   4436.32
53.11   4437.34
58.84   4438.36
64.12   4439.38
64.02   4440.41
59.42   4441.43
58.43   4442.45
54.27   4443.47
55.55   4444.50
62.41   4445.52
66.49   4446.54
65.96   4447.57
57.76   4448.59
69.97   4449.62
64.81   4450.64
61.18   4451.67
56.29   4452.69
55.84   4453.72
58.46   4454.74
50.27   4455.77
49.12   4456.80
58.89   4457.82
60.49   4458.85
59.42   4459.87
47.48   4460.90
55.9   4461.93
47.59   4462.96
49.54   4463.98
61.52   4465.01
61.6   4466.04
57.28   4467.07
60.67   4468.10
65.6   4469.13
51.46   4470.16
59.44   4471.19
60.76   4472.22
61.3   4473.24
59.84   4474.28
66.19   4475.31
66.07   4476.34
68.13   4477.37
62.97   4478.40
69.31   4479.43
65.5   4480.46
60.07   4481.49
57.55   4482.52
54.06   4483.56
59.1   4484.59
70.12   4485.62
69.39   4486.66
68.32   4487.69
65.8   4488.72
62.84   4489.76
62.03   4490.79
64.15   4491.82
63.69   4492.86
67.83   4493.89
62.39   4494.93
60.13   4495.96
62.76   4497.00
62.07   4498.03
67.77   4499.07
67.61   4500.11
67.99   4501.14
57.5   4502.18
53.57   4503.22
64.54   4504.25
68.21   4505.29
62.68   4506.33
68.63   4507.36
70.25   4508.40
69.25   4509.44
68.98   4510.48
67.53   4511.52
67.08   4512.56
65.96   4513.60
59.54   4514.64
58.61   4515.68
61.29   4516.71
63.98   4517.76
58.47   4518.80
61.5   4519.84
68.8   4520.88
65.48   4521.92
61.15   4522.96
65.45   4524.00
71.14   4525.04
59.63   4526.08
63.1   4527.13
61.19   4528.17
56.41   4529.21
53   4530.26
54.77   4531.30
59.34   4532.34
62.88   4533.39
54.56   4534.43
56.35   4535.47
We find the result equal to 0.7 Ang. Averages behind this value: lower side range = 51.8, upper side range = 64.5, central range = 58.4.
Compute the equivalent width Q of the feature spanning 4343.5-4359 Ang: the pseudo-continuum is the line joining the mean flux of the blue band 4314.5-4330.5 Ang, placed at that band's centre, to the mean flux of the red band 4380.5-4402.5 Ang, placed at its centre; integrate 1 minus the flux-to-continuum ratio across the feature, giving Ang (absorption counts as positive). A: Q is -1.2 Ang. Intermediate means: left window 50.6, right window 50.5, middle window 54.6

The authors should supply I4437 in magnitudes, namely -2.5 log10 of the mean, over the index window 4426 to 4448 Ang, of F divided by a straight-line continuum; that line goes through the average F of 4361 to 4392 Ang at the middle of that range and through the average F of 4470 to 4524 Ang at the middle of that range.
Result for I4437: -0.027 mag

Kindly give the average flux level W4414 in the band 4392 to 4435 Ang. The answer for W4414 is 56.4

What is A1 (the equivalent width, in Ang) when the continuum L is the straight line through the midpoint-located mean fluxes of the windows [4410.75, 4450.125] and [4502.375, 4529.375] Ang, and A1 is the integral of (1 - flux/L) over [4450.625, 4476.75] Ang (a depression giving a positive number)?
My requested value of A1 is 1.4 Ang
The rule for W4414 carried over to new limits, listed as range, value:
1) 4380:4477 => 56.1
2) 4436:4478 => 59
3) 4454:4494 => 60.4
